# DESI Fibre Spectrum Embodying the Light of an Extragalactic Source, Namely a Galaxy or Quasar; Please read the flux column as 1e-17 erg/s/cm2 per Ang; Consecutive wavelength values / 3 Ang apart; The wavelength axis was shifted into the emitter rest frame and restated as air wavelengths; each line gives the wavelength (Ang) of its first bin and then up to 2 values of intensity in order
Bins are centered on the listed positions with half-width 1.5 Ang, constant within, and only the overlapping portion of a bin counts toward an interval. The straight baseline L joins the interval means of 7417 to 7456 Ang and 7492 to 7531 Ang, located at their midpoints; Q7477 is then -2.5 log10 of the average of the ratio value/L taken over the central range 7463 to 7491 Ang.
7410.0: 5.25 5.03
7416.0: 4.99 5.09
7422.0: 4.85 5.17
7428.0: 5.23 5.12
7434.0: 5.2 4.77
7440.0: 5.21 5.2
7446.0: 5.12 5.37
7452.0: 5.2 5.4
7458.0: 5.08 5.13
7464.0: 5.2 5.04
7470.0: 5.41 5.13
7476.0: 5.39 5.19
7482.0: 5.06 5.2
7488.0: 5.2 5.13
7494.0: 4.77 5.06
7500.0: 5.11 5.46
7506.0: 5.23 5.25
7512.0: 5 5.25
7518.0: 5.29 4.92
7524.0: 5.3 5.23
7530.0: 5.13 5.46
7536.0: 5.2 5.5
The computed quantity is -0.01 mag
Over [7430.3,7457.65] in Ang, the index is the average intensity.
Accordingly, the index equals 5.17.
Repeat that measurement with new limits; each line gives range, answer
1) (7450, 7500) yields 5.16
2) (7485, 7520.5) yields 5.15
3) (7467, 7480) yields 5.26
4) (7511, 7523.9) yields 5.14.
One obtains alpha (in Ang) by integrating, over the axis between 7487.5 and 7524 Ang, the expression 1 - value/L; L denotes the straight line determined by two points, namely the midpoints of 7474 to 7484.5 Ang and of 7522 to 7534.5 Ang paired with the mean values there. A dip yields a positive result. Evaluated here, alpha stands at 0.7 Ang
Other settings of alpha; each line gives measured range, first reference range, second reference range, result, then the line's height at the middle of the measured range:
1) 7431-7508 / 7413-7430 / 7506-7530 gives -0.7 Ang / 5.12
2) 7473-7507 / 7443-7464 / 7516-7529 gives 0.2 Ang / 5.2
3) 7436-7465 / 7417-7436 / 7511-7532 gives -0.3 Ang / 5.12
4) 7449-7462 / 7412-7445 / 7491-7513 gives -0.3 Ang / 5.1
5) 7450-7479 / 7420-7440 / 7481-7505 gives -0.7 Ang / 5.1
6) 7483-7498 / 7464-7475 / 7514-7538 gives 0.4 Ang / 5.21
